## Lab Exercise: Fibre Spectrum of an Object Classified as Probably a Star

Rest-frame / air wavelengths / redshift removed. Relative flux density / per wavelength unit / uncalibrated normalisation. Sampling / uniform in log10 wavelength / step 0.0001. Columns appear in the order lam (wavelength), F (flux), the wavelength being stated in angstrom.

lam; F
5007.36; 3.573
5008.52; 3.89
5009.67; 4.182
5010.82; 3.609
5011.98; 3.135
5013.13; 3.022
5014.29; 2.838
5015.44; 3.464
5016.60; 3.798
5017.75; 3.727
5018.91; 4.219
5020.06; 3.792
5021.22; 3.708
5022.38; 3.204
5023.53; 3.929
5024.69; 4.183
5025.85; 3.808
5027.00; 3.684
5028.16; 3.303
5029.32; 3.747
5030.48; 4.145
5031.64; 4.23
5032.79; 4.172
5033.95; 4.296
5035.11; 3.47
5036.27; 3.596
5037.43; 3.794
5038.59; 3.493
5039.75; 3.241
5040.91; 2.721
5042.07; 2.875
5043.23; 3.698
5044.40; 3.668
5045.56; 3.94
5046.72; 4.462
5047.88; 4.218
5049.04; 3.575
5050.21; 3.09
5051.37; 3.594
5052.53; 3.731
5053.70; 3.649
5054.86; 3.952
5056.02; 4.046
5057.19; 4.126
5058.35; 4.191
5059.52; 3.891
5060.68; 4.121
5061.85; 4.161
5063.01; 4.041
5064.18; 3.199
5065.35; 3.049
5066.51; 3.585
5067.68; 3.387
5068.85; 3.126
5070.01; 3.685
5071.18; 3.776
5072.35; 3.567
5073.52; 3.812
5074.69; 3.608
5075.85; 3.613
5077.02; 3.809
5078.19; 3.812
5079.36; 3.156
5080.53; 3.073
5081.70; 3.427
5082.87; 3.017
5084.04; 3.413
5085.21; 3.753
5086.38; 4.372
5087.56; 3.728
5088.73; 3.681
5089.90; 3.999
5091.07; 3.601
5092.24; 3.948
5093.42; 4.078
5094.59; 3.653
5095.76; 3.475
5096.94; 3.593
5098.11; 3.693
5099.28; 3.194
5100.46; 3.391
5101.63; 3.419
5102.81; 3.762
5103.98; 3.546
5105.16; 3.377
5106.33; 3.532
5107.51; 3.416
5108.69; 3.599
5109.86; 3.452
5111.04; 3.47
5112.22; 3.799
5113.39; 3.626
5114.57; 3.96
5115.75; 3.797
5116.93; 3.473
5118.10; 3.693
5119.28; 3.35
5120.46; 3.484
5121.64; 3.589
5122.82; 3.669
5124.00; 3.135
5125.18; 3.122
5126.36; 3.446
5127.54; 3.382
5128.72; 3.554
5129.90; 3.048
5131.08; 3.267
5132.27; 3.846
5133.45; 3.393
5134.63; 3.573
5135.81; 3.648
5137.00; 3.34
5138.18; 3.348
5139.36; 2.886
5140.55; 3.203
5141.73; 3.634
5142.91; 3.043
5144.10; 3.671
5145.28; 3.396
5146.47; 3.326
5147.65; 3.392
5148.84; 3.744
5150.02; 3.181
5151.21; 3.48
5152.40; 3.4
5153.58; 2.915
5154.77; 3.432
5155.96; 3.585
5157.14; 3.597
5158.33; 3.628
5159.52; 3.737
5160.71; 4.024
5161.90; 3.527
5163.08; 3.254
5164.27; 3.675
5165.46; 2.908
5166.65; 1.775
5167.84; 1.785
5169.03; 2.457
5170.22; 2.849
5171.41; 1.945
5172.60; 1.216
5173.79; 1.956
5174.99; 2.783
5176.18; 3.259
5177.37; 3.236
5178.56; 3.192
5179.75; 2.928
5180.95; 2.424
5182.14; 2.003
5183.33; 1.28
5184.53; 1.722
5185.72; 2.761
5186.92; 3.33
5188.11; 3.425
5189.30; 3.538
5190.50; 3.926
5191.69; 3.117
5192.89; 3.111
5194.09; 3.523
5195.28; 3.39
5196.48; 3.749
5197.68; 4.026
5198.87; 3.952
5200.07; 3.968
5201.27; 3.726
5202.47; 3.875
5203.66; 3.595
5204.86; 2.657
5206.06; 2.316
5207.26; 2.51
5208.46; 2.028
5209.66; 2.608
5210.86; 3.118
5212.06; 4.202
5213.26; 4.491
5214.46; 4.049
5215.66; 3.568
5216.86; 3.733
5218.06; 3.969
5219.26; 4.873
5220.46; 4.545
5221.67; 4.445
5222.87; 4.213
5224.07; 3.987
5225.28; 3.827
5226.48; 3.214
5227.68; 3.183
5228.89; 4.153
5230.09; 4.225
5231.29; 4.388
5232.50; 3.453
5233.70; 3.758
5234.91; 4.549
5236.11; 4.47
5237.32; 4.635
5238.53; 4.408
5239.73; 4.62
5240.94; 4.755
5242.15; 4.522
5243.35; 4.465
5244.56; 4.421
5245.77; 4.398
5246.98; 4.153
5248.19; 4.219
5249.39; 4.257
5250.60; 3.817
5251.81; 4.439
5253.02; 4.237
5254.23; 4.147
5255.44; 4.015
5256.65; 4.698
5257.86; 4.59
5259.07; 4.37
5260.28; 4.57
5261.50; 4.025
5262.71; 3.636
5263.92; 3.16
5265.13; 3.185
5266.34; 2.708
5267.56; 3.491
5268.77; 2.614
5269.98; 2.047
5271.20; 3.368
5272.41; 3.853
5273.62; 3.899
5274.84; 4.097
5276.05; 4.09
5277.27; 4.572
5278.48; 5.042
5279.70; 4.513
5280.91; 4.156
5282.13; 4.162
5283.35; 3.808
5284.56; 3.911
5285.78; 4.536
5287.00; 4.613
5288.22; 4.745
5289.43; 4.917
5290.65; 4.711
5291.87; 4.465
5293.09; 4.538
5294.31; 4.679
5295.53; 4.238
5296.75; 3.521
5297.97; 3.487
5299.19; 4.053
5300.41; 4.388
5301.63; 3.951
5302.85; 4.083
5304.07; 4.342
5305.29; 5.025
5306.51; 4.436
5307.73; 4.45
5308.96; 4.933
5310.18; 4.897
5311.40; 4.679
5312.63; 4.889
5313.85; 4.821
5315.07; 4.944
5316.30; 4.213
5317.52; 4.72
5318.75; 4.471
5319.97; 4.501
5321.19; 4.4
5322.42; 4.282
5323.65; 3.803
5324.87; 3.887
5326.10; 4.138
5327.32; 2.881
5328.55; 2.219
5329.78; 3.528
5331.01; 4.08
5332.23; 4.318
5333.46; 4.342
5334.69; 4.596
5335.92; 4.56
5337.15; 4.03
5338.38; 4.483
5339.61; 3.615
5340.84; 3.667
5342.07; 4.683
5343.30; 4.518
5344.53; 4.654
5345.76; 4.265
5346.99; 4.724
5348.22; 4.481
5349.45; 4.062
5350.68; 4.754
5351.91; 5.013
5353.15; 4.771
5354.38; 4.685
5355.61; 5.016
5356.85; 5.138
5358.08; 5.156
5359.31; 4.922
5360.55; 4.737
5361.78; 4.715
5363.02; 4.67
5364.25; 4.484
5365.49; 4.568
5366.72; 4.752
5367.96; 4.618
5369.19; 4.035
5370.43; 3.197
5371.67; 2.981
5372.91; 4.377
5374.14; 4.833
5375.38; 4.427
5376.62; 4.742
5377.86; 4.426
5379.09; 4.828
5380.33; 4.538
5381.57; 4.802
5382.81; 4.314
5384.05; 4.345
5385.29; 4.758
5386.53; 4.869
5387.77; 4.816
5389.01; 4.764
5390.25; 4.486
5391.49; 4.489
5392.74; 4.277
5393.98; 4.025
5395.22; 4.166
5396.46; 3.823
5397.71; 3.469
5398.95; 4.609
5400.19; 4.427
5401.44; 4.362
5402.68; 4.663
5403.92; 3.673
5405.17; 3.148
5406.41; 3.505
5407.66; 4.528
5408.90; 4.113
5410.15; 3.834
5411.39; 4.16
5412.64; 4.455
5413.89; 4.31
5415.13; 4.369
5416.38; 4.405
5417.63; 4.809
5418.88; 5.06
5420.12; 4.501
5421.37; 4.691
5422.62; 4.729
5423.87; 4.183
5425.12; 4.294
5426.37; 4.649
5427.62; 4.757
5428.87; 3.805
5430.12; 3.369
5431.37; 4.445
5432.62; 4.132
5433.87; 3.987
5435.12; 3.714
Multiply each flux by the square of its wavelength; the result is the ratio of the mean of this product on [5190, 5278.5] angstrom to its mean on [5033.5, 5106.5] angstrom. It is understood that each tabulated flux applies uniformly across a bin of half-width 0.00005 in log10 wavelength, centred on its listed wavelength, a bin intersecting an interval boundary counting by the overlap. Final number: 1.13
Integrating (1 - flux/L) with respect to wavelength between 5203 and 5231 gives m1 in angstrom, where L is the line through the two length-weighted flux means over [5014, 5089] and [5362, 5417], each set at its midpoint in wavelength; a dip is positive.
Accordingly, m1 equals 2.5 angstrom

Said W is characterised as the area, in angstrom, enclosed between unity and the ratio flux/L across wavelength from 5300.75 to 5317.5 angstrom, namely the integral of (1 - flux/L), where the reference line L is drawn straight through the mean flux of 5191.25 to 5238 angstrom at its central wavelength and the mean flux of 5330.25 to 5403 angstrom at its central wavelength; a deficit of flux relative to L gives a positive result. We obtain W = -1.7 angstrom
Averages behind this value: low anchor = 3.73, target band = 4.59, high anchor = 4.45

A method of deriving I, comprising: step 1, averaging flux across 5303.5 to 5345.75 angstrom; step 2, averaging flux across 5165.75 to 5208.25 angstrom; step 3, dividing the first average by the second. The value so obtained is 1.49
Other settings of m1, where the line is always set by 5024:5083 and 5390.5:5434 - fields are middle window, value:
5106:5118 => 0.50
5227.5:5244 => -1.32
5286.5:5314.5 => -2.79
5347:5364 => -2.53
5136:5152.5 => 1.98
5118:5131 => 1.38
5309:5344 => -1.08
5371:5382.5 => -0.68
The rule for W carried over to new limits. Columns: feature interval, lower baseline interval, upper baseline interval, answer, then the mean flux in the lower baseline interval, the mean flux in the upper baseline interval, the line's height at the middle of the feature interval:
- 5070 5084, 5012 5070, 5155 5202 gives 0.0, 3.69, 3.04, 3.52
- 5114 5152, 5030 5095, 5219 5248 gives 4.6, 3.7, 4.23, 3.92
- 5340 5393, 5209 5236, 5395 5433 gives -4.8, 3.94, 4.24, 4.17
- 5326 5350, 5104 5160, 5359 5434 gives 0.4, 3.46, 4.35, 4.15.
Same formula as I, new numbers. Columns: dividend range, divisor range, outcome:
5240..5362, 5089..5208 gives 1.30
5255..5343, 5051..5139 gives 1.15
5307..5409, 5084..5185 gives 1.33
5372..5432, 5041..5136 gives 1.21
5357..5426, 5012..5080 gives 1.19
